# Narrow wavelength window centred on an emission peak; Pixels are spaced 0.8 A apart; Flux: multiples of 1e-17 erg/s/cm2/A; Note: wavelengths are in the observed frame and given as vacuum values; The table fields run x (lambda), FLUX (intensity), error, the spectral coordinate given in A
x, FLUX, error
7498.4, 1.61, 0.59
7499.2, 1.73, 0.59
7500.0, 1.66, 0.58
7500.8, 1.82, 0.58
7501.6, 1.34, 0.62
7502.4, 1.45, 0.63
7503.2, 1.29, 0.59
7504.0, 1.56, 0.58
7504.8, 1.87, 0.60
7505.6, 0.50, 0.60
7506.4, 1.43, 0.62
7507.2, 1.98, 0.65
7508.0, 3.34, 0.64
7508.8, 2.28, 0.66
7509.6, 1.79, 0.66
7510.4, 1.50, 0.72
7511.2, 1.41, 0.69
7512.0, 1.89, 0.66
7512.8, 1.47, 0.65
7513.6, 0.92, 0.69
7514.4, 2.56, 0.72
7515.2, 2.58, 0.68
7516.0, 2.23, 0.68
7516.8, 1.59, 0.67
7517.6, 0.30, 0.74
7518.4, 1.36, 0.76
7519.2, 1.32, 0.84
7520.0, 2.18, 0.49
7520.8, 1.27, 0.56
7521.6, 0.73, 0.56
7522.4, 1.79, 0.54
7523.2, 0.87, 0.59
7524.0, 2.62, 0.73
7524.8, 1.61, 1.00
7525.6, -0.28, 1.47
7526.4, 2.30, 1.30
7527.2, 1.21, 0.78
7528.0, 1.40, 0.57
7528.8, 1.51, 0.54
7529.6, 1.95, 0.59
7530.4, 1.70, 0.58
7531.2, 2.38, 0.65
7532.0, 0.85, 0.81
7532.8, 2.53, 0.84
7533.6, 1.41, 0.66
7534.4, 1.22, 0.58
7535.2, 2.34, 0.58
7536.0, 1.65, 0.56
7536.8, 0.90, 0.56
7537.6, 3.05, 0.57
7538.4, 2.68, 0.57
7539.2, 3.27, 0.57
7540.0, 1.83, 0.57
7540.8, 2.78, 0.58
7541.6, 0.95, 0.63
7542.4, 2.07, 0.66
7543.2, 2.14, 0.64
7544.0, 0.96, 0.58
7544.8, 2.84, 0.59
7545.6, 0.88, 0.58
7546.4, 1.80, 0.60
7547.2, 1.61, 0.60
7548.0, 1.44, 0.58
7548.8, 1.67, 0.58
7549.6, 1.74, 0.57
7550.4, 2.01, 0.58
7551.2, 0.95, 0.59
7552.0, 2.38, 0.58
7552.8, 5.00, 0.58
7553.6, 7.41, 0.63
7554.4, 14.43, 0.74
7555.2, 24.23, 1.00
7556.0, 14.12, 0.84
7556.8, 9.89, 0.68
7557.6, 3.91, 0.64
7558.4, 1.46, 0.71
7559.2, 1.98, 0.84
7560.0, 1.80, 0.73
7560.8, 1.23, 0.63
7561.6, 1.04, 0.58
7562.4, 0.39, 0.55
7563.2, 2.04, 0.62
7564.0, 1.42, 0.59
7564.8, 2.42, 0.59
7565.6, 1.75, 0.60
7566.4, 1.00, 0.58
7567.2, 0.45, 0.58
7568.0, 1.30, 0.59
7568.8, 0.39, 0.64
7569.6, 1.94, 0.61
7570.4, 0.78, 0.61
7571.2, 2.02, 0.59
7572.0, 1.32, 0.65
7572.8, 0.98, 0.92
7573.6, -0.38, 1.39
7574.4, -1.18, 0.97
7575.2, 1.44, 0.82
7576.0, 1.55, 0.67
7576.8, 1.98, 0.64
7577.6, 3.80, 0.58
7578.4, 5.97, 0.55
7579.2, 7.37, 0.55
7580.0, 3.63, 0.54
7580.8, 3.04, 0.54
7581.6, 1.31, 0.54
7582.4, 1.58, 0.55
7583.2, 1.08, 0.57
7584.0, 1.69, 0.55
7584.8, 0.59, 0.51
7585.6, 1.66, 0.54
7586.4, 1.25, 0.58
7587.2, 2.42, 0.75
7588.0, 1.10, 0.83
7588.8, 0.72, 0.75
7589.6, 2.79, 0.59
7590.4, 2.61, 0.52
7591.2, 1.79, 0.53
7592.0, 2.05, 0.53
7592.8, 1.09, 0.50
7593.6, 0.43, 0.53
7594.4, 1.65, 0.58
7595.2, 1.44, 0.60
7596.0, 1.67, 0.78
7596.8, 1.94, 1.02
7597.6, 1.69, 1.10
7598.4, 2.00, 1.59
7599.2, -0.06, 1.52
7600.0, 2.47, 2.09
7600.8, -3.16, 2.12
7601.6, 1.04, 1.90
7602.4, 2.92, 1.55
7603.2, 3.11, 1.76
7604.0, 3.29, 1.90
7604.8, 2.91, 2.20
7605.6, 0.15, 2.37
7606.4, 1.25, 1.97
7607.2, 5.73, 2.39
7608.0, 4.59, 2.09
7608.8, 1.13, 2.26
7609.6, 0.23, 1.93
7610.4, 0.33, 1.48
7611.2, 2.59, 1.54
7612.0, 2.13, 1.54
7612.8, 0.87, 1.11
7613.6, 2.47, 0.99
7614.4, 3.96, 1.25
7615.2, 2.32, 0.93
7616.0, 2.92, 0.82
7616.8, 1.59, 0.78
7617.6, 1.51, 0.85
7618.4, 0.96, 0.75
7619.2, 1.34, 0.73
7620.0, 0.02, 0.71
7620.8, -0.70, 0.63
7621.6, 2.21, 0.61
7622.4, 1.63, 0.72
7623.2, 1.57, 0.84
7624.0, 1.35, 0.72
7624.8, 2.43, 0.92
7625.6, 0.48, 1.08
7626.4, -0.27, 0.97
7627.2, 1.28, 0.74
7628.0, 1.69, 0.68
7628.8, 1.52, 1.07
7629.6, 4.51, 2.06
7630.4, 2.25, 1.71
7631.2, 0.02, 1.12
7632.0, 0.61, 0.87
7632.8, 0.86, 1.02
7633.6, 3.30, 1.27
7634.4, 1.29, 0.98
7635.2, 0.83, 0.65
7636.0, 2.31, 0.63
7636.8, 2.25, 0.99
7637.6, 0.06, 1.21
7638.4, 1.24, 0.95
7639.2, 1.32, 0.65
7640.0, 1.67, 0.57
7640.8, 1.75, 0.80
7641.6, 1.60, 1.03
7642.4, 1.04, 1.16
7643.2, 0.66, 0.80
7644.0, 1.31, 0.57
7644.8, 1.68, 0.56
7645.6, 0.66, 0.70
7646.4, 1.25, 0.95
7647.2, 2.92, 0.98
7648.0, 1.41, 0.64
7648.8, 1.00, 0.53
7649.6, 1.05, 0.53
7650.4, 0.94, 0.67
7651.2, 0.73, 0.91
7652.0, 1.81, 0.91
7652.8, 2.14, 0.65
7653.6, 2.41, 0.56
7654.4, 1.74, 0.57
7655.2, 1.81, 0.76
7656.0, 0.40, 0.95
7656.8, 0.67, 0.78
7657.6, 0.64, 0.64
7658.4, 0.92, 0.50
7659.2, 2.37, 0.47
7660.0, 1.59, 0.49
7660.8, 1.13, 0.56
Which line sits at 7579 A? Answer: [N II]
